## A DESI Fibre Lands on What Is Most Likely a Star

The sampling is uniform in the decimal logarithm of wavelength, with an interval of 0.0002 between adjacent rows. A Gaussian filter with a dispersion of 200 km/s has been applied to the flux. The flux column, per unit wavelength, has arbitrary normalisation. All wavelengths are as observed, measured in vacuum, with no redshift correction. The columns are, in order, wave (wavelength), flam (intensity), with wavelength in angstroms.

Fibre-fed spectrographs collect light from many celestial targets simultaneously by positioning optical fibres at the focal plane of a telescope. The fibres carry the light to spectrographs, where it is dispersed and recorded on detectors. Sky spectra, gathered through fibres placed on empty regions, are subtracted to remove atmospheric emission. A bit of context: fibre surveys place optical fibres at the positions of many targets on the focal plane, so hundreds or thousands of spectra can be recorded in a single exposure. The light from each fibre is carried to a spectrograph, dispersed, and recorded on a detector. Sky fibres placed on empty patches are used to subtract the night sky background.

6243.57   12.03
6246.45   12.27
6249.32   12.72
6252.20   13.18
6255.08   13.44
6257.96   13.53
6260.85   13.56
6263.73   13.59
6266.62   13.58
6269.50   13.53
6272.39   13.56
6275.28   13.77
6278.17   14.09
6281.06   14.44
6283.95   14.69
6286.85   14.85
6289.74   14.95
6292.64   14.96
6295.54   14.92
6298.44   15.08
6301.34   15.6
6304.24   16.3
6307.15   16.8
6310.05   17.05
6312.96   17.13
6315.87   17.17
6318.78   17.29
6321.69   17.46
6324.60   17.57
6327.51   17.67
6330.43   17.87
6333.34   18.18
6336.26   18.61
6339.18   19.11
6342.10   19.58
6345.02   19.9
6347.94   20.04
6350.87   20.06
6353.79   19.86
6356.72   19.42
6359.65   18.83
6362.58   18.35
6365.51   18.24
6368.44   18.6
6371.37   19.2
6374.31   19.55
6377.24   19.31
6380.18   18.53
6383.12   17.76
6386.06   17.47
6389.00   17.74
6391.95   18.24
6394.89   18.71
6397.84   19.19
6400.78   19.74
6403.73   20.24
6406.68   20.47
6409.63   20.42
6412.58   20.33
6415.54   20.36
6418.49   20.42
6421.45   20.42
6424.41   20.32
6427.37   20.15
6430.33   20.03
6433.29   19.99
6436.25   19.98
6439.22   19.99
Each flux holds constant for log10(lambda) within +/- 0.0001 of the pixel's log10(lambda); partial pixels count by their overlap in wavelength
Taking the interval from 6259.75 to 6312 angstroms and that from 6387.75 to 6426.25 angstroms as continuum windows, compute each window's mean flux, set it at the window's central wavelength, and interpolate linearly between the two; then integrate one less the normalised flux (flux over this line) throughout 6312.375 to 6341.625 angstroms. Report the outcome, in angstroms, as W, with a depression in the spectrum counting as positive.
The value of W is -2.5 angstroms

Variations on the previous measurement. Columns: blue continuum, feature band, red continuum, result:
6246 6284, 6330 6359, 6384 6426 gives -4.0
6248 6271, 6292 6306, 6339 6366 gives 0.5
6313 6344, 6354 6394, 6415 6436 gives 1.0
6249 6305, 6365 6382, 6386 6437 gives -0.7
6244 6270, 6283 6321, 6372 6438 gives -2.0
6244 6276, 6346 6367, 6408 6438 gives -2.3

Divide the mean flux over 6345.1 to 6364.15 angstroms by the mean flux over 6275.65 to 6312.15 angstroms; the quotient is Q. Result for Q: 1.27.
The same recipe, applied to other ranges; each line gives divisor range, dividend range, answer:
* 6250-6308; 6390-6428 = 1.38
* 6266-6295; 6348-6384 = 1.33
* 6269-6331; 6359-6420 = 1.21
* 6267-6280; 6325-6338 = 1.31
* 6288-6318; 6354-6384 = 1.18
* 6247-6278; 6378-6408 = 1.40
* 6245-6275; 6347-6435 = 1.46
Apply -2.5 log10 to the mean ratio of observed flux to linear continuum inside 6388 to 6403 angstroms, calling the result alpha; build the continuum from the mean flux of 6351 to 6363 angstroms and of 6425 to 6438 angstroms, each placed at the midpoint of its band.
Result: 0.05 mag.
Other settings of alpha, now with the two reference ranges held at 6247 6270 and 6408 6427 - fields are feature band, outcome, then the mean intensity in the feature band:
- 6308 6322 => -0.09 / 17.2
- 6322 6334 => -0.09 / 17.8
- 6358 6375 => -0.04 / 18.8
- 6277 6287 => -0.01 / 14.5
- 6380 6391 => 0.07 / 17.8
